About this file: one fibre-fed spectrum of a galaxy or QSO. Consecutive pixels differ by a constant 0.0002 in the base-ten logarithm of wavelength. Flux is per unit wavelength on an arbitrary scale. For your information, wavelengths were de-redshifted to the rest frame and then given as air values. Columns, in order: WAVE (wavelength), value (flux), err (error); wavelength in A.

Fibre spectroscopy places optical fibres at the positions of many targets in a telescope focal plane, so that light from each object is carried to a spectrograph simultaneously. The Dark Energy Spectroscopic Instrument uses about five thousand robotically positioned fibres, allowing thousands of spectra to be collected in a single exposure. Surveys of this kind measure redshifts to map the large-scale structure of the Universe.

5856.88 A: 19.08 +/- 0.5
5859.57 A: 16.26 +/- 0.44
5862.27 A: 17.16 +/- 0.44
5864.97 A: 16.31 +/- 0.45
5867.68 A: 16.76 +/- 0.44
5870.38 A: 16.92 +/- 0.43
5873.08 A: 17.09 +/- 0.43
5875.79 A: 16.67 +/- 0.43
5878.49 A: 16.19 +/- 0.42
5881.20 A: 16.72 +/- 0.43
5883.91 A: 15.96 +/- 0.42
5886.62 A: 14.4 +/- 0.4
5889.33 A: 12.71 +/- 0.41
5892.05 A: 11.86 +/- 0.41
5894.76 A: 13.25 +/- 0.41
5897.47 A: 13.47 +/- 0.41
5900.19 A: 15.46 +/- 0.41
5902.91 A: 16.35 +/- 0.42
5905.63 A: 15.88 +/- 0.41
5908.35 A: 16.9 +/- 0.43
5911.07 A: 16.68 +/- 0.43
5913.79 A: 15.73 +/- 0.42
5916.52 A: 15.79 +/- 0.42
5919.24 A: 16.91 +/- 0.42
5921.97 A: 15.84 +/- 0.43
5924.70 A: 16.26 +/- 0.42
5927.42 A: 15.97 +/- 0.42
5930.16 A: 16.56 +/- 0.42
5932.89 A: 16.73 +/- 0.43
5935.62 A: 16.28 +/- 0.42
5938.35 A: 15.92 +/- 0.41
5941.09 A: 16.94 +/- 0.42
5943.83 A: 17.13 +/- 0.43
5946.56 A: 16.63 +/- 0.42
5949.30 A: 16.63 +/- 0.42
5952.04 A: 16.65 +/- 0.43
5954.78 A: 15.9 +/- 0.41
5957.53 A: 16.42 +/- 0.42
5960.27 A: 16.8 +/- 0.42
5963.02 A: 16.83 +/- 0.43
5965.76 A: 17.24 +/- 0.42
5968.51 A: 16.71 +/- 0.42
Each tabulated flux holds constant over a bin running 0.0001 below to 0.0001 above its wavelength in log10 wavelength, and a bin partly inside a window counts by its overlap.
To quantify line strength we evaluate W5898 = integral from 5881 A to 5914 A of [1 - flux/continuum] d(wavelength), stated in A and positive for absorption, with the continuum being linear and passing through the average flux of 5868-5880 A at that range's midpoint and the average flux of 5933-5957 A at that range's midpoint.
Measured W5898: 3.4 A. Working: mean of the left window 16.7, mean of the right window 16.5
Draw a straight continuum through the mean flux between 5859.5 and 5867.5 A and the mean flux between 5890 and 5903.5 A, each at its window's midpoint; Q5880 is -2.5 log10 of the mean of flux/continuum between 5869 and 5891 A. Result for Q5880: -0.03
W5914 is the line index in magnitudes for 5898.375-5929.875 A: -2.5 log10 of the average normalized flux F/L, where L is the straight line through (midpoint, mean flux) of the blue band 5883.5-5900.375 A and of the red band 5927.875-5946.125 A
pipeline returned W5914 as -0.074 mag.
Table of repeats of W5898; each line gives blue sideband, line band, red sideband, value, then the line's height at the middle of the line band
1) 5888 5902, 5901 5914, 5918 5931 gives -1.5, 14.6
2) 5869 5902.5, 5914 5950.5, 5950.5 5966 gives -0.8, 16.1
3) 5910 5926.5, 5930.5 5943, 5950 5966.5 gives -0.1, 16.4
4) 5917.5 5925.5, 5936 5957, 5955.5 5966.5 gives 0.1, 16.6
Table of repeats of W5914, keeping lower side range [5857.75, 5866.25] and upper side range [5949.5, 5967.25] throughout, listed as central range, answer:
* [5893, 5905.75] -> 0.139 mag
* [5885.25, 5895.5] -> 0.269 mag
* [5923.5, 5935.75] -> 0.019 mag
